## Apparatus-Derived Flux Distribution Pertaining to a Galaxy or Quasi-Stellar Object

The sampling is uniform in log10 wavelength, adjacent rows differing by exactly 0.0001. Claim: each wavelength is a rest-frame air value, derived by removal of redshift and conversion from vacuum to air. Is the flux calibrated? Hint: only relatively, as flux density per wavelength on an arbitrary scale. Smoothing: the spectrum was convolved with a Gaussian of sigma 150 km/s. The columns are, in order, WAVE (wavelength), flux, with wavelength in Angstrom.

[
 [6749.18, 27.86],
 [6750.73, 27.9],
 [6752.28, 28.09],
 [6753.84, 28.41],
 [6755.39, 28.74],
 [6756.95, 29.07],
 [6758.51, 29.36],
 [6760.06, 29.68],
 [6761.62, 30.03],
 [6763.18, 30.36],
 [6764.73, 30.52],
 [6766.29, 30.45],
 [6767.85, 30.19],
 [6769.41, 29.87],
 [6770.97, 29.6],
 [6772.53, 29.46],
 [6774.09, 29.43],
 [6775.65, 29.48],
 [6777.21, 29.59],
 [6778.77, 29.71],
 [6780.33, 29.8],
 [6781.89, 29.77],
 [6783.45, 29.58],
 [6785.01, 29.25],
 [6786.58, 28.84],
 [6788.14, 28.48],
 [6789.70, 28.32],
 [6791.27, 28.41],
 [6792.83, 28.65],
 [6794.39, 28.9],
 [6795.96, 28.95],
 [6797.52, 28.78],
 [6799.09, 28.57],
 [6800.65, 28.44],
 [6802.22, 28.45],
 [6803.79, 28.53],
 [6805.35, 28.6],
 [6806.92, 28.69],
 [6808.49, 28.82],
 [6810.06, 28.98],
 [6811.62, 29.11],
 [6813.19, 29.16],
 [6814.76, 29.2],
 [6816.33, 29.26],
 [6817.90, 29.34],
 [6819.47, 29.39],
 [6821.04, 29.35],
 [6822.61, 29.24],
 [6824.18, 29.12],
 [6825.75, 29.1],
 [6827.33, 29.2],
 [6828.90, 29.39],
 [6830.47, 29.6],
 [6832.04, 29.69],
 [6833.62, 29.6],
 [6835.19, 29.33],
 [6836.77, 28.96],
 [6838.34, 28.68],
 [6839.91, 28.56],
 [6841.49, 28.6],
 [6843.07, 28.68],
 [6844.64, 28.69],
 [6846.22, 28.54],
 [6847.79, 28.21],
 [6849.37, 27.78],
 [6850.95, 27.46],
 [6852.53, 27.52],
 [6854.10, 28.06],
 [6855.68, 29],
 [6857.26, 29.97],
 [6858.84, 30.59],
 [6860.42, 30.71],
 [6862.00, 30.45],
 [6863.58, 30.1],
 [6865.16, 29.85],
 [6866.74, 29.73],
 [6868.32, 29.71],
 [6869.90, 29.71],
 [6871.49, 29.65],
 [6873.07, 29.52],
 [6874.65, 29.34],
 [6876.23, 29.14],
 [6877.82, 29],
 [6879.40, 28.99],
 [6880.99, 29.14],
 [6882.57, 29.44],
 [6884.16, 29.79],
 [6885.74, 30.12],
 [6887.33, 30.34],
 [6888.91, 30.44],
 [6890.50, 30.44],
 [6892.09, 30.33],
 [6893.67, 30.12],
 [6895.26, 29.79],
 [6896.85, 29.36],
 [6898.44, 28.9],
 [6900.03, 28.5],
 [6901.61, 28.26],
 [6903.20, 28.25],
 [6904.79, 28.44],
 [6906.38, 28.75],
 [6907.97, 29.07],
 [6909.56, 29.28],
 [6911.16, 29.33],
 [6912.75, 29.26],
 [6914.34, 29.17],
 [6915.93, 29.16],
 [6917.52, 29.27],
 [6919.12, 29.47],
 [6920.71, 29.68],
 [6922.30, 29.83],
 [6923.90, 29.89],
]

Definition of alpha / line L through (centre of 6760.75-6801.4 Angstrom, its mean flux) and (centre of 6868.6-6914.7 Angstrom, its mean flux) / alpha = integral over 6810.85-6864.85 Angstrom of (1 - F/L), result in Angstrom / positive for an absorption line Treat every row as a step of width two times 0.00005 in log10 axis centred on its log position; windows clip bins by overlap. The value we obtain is 0.5 Angstrom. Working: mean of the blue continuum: 29.4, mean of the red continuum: 29.4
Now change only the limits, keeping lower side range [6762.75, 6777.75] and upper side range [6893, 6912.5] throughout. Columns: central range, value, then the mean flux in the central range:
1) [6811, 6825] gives 0.2 Angstrom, 29.2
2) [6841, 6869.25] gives 0.2 Angstrom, 29.1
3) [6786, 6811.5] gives 0.9 Angstrom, 28.7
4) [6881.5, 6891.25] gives -0.3 Angstrom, 30.1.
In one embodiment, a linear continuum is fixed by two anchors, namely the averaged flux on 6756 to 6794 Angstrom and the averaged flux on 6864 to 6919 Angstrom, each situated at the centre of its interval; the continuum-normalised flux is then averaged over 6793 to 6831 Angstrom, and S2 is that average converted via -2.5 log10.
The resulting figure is 0.02 mag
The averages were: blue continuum 29.5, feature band 29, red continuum 29.4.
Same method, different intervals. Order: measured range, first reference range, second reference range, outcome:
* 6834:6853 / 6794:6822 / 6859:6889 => 0.03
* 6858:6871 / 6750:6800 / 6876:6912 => -0.03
